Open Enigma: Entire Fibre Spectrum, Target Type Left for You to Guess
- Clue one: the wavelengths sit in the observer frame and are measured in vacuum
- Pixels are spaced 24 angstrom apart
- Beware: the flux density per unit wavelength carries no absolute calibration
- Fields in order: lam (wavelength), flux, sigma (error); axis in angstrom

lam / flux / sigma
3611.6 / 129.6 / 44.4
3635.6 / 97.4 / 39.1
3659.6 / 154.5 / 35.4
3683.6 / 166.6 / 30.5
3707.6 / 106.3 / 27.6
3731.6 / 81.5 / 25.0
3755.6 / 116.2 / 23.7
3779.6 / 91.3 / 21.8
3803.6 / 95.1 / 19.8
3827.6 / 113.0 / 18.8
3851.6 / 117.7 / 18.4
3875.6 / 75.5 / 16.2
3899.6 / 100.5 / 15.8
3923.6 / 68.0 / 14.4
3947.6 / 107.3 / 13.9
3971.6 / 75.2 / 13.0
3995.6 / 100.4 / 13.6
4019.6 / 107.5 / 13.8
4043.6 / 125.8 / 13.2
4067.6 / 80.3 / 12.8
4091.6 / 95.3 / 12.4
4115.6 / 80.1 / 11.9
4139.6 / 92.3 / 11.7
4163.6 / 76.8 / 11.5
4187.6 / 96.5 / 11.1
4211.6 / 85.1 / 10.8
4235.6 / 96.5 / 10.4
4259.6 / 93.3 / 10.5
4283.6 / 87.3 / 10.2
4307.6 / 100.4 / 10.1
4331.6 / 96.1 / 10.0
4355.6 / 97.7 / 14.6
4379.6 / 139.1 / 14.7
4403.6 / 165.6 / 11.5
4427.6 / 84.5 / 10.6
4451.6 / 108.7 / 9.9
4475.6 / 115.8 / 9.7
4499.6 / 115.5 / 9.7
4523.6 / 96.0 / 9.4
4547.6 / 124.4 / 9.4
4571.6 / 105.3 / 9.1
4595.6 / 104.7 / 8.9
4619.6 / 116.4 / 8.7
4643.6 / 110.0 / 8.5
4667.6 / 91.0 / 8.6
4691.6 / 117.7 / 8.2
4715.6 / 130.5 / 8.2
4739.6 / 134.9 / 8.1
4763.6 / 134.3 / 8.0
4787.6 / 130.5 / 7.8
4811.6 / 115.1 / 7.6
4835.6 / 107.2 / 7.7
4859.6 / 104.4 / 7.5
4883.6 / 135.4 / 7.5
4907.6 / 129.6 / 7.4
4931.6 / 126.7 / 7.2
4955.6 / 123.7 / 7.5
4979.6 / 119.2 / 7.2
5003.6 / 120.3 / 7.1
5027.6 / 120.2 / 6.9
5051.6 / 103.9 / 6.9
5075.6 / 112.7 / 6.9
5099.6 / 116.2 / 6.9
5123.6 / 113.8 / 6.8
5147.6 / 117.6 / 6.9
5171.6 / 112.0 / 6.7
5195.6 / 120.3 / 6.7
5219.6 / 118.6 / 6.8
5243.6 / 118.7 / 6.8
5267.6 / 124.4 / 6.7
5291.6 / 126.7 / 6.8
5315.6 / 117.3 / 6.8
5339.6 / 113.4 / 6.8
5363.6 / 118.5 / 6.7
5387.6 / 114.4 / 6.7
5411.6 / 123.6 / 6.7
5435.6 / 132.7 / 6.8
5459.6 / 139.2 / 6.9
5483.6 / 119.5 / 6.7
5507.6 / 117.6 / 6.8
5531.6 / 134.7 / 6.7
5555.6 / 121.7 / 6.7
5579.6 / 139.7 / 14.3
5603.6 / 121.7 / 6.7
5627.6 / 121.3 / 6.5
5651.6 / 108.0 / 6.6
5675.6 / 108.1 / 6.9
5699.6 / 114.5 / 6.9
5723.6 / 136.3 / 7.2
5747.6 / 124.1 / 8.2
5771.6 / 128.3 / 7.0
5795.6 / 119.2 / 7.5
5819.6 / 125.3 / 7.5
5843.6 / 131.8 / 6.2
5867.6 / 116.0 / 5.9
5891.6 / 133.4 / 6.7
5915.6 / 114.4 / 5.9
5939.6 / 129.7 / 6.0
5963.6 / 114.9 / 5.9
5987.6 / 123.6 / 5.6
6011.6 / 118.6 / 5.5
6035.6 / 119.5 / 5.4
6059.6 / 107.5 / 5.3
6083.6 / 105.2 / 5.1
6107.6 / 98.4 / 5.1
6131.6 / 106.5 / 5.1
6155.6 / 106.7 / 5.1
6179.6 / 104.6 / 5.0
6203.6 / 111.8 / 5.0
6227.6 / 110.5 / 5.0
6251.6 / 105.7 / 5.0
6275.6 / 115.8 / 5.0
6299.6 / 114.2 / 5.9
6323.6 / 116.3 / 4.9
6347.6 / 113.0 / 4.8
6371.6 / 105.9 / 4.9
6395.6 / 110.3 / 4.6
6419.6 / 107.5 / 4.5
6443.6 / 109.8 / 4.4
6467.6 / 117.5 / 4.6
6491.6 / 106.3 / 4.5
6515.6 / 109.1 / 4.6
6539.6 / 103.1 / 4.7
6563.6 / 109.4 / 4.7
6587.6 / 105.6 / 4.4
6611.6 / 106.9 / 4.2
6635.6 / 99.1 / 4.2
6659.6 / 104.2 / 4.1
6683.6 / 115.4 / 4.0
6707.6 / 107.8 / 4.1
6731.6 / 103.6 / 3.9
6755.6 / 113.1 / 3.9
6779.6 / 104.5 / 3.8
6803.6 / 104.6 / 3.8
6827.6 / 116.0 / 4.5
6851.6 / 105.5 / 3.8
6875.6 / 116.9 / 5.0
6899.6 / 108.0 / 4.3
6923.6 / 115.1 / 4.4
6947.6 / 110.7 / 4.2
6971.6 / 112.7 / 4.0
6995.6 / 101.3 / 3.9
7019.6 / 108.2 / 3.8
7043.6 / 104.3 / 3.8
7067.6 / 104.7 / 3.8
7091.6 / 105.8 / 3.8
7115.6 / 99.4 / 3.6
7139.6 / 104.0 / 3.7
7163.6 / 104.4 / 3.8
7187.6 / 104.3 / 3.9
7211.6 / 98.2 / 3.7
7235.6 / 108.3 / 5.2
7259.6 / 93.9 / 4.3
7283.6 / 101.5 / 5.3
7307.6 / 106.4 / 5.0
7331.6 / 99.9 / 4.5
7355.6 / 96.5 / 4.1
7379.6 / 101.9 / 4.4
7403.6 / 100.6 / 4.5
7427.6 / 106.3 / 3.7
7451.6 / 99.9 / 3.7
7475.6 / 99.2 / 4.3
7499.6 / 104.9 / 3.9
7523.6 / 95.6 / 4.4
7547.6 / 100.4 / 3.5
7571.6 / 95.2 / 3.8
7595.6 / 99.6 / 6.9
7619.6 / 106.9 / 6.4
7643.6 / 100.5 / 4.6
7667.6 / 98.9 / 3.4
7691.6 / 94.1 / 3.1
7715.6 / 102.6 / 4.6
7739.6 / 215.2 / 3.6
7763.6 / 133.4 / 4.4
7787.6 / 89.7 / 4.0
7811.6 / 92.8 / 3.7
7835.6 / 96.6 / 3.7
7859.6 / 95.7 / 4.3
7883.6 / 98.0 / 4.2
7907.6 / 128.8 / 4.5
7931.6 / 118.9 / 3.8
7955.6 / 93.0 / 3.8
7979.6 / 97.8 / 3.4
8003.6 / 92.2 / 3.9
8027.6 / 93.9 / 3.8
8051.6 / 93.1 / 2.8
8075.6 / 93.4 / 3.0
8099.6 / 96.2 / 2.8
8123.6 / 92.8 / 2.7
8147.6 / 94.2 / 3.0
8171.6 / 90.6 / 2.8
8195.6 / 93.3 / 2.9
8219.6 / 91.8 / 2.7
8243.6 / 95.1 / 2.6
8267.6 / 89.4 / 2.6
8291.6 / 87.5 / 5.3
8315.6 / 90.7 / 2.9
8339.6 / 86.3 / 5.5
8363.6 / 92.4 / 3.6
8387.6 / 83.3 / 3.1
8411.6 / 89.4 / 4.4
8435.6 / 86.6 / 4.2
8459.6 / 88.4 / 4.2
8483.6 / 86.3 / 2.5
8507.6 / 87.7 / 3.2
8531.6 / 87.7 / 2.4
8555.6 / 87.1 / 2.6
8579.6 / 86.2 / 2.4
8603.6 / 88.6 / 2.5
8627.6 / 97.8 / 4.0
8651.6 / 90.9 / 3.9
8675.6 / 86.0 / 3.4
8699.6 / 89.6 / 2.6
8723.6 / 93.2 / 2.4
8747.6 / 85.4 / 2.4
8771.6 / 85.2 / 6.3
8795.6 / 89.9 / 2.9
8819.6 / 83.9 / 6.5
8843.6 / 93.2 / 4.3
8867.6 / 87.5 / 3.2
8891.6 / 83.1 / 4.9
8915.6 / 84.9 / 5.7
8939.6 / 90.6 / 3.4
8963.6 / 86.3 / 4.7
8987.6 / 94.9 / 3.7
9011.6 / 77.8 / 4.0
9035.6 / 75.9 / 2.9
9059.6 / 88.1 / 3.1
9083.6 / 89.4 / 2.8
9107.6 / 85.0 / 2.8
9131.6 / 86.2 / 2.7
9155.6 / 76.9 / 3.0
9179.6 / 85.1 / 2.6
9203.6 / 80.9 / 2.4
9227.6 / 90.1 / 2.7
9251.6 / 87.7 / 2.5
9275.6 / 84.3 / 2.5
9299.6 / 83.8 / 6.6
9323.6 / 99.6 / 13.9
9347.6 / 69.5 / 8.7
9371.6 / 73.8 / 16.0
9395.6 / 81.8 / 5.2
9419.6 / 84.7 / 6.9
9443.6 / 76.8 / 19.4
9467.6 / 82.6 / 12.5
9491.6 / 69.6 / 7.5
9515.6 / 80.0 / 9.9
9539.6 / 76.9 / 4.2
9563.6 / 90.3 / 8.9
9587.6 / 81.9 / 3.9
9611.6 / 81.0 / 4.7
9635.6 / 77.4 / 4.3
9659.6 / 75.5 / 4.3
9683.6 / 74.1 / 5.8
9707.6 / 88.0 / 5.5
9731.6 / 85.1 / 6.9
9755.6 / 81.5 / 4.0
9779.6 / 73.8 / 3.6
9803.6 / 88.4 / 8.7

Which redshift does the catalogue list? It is 0.18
